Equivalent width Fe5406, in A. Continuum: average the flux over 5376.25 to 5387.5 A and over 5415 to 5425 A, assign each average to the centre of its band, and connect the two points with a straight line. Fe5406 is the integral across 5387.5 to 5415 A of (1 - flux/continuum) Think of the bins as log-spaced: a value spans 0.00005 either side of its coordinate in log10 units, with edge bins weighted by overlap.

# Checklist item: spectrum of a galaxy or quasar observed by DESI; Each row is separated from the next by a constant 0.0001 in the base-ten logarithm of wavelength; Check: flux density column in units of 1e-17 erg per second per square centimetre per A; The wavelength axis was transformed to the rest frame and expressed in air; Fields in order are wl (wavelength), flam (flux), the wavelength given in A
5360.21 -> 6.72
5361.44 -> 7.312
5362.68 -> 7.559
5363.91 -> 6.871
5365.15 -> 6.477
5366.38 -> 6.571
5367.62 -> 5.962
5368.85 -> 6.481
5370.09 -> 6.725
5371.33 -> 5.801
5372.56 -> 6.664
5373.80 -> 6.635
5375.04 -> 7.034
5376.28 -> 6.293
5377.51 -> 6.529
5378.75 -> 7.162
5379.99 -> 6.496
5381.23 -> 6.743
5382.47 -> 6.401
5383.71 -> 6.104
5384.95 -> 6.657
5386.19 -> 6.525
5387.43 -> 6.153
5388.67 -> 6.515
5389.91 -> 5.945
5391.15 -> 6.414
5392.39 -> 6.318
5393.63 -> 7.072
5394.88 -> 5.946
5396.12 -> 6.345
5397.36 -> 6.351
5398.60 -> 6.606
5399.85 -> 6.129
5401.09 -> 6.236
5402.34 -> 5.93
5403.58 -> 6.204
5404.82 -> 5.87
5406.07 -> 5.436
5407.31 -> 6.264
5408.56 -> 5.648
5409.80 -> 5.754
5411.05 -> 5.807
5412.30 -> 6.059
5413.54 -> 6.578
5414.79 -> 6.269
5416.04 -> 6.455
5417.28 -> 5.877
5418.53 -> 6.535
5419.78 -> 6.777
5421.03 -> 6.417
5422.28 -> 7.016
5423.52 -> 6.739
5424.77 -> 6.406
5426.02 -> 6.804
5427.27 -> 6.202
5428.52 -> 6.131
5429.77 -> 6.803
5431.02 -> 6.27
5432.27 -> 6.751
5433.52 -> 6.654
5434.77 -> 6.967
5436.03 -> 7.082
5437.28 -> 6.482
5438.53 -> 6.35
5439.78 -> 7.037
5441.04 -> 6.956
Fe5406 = 1.53 A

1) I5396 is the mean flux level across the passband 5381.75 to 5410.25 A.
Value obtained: 6.21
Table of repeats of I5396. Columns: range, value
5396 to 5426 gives 6.25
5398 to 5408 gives 6.08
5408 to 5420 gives 6.16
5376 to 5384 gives 6.56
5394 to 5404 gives 6.24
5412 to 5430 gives 6.47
